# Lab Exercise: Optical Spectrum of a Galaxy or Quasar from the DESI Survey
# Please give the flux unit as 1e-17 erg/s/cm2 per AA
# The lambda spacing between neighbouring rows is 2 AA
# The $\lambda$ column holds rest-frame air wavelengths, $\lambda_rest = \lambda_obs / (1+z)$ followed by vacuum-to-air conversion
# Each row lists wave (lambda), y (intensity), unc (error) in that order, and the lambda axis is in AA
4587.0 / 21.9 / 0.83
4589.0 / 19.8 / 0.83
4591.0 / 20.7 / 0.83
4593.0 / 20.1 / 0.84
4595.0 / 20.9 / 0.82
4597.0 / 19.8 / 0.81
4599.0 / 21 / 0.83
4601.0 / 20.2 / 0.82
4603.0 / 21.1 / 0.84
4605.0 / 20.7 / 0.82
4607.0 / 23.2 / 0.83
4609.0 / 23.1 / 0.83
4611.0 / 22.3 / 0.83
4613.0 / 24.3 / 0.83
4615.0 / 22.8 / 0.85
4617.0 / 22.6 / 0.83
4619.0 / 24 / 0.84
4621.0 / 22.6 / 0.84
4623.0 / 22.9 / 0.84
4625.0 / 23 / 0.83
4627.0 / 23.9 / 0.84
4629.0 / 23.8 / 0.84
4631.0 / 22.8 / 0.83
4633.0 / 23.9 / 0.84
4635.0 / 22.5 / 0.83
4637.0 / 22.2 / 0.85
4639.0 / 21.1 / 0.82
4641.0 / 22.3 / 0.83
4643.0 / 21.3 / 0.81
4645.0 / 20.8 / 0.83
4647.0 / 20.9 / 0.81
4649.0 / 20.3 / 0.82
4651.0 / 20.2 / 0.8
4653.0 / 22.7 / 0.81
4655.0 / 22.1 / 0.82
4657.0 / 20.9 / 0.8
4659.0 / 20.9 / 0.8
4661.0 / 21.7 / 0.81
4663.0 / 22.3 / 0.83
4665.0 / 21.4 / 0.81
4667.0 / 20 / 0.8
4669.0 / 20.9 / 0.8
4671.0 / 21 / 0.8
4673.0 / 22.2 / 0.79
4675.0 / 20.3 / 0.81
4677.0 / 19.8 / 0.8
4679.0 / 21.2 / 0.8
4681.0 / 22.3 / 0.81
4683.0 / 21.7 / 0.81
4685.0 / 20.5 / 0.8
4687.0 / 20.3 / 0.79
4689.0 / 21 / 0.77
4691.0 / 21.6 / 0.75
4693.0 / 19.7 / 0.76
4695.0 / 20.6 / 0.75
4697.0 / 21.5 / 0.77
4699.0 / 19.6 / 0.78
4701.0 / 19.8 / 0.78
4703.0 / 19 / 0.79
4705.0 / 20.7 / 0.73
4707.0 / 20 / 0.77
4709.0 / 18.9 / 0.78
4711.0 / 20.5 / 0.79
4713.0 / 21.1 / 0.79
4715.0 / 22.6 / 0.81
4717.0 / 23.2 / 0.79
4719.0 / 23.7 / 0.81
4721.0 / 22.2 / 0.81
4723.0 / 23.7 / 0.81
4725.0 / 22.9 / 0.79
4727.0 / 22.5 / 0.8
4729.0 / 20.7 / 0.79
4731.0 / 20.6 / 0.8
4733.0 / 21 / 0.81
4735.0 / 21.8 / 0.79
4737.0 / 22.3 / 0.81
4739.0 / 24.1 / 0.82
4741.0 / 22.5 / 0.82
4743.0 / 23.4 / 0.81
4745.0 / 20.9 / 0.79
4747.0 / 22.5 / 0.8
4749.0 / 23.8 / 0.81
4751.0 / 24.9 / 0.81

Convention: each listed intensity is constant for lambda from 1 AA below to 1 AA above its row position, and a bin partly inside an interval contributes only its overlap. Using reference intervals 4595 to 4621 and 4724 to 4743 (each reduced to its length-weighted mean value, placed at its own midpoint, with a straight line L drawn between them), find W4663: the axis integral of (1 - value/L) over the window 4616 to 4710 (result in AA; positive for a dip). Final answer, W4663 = 2.9 AA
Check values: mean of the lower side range 22.1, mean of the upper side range 22.1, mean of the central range 21.4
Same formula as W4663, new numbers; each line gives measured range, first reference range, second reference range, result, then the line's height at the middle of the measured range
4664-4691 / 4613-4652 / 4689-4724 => 0.74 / 21.6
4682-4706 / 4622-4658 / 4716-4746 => 1.89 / 22.3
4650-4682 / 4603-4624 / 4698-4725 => 1.01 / 21.9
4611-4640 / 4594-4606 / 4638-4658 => -2.83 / 21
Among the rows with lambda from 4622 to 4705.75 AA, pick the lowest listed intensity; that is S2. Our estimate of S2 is 19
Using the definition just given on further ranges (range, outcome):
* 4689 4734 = 18.9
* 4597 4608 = 19.8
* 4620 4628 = 22.6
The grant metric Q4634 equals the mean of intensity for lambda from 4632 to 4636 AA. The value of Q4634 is 23.2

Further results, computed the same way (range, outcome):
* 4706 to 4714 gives 20.1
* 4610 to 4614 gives 23.3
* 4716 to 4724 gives 23.2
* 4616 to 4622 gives 23.1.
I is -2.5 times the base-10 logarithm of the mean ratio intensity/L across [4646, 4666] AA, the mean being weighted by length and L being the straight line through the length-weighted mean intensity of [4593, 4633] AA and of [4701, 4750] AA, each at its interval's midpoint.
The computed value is 0.04 mag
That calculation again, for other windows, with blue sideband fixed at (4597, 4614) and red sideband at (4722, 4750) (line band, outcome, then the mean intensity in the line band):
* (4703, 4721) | 0.05 mag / 21.3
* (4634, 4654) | 0.03 mag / 21.4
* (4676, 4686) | 0.05 mag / 21.1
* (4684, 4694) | 0.08 mag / 20.6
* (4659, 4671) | 0.04 mag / 21.2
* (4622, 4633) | -0.07 mag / 23.3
